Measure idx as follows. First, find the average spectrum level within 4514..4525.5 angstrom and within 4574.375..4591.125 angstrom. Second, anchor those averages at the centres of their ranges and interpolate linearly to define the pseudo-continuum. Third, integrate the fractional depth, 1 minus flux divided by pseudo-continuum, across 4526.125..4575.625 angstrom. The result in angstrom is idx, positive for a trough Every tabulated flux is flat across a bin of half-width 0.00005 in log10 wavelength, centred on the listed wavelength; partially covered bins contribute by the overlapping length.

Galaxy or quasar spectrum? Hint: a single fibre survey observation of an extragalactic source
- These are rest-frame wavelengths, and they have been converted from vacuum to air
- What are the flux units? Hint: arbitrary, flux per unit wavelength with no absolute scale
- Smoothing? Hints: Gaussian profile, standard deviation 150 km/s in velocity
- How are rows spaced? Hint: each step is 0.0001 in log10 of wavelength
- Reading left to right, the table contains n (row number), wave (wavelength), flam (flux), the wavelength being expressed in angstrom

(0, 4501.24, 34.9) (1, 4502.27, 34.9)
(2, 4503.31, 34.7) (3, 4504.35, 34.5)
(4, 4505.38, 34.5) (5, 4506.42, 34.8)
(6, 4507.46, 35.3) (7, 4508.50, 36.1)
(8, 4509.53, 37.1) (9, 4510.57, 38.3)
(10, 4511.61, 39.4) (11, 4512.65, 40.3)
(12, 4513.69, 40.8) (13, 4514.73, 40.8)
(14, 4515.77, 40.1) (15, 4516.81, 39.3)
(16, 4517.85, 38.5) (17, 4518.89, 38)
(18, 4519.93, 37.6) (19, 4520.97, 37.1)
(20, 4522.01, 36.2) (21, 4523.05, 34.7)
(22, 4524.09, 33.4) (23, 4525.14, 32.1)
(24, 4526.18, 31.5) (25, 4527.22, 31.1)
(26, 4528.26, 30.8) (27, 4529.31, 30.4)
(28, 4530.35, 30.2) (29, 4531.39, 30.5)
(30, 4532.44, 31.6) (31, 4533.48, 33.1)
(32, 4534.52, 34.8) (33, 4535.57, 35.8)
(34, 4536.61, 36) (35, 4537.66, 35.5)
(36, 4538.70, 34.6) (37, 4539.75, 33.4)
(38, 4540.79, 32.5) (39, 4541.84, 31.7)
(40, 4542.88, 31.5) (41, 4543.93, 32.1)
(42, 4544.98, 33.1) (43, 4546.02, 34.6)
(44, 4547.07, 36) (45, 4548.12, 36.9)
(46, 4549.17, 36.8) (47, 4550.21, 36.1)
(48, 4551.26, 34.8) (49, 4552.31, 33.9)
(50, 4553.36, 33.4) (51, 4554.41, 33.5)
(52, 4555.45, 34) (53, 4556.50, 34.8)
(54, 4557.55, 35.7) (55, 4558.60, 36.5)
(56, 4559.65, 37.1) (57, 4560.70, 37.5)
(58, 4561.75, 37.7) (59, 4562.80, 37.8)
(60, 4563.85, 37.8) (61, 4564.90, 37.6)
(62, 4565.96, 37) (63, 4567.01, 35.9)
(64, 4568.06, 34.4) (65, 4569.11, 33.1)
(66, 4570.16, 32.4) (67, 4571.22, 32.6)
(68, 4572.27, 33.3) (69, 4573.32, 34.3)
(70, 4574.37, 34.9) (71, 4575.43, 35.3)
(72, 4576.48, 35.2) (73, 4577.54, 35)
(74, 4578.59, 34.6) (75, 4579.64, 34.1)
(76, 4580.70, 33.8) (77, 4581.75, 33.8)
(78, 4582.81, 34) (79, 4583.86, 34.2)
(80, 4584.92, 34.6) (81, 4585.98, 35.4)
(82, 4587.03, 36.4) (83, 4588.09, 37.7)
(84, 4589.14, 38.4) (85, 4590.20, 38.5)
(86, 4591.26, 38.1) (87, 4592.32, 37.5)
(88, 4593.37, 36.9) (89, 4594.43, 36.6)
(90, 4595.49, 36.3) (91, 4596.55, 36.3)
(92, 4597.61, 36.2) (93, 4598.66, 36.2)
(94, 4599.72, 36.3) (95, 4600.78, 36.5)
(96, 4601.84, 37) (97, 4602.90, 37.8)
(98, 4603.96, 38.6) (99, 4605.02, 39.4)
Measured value 2.7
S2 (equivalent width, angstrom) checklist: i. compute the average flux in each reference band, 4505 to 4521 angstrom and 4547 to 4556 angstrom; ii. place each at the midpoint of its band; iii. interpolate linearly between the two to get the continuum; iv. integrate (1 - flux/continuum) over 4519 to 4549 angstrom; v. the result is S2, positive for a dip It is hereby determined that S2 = 2.3 angstrom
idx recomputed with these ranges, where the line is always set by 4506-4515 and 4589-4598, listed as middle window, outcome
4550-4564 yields 0.7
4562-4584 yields 1.5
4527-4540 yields 1.7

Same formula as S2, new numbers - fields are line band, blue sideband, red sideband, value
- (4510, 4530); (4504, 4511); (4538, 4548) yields -0.7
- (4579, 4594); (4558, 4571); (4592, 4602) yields 0.2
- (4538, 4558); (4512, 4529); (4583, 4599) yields 1.2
